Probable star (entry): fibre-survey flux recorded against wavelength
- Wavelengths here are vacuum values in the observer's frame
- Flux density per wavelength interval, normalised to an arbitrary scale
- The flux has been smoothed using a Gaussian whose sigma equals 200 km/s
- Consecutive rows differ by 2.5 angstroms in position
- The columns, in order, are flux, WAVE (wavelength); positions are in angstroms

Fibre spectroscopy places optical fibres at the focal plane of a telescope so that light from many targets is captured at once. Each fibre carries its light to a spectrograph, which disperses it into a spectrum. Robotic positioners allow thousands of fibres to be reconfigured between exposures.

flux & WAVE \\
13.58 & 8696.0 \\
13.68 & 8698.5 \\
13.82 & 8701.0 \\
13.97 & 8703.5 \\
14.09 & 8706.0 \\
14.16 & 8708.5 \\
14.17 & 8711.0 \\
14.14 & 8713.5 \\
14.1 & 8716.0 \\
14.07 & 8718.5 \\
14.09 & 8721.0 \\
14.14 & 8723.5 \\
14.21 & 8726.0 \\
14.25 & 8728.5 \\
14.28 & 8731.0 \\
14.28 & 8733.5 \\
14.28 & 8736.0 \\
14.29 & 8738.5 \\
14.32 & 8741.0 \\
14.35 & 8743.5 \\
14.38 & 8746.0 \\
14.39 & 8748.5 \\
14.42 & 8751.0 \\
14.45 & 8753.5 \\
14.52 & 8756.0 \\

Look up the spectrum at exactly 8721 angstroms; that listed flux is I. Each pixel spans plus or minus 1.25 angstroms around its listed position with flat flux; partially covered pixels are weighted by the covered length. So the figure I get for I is 14.09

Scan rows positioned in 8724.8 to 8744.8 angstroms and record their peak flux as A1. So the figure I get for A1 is 14.35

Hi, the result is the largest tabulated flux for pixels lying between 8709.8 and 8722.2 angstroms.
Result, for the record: 14.17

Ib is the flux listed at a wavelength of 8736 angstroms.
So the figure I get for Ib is 14.28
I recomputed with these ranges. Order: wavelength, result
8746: 14.38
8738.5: 14.29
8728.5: 14.25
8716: 14.1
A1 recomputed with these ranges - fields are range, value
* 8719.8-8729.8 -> 14.25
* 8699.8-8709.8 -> 14.16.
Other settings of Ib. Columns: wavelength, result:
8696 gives 13.58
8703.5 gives 13.97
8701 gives 13.82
